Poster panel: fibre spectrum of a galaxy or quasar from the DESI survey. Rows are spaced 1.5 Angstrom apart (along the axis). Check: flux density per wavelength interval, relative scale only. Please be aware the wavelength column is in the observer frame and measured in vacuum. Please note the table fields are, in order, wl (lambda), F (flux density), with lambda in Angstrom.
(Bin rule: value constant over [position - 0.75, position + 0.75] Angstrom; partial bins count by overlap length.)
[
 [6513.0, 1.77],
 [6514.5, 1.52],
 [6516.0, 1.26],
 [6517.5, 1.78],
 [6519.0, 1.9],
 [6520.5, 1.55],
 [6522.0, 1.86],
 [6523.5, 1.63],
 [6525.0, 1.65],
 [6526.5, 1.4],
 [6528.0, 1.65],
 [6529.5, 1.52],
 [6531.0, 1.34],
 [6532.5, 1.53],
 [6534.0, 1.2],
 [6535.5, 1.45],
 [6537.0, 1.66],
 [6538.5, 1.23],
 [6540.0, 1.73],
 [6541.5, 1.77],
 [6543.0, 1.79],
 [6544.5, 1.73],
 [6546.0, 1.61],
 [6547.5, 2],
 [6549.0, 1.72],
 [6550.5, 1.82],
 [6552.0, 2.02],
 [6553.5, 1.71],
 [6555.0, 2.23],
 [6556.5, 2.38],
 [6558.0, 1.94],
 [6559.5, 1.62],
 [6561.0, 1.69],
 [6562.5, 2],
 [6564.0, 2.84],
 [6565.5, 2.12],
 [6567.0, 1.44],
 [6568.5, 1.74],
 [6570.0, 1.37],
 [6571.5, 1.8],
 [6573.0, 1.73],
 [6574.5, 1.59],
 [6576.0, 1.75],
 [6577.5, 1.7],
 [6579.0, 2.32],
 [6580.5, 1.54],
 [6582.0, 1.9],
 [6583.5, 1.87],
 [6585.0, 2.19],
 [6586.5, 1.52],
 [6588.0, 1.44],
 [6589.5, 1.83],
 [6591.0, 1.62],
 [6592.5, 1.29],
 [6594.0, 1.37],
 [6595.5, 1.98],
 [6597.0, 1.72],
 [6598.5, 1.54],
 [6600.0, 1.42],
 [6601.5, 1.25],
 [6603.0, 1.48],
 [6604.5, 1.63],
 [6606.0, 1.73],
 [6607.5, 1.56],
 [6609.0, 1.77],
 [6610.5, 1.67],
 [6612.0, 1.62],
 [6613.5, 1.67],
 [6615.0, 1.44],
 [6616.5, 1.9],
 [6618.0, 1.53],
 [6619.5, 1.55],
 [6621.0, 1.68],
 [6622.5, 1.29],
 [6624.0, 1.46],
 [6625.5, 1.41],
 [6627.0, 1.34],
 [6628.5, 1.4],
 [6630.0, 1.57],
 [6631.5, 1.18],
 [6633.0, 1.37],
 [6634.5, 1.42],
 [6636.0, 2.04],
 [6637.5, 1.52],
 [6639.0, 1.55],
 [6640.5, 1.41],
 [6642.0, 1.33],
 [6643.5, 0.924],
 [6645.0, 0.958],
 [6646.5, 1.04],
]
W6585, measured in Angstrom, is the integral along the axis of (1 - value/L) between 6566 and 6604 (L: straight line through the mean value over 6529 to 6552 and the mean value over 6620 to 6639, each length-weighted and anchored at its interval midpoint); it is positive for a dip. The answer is -2.7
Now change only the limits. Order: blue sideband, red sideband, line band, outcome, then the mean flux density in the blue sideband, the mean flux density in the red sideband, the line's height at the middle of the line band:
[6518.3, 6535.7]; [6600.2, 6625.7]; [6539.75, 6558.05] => -3.8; 1.56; 1.57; 1.56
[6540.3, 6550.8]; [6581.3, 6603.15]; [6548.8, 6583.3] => -3.2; 1.77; 1.63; 1.71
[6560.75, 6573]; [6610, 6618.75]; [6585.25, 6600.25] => 1.3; 1.87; 1.64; 1.74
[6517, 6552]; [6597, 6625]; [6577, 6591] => -1.8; 1.64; 1.57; 1.59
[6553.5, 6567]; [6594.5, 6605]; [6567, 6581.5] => 1.2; 2.04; 1.57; 1.88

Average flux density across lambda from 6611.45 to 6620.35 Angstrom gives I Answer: 1.62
